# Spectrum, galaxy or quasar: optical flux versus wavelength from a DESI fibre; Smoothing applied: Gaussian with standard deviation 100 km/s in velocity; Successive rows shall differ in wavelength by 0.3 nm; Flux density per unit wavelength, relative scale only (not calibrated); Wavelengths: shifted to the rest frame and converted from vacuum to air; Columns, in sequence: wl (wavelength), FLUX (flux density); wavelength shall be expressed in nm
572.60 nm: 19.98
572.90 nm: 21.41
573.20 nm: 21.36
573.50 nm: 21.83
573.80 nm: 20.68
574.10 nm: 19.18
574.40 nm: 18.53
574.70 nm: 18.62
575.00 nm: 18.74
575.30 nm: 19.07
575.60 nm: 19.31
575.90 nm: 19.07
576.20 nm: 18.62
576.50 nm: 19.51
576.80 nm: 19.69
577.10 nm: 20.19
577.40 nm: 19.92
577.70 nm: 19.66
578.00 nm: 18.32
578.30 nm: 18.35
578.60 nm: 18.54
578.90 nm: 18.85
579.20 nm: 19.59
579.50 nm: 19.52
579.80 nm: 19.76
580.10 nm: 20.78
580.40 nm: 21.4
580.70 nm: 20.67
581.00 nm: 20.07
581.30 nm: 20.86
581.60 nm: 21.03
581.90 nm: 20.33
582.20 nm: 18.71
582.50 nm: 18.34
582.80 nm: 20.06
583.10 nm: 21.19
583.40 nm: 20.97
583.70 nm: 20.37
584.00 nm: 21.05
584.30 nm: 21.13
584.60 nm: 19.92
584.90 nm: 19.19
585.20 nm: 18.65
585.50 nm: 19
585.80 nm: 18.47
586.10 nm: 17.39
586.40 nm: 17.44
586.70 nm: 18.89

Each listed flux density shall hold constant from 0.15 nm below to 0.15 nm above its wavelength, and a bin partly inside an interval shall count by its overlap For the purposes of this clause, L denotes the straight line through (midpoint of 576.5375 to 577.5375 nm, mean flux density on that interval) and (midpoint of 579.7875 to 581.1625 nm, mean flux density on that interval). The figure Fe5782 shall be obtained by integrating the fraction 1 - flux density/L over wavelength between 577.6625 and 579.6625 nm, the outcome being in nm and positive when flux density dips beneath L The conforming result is 0.127 nm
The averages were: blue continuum 19.9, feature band 18.9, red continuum 20.6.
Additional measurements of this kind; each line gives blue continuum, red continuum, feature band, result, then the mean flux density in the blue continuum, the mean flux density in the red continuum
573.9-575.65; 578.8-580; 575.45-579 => 0.01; 18.9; 19.5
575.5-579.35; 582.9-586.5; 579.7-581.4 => -0.11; 19.2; 19.6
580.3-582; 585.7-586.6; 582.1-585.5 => -0.14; 20.7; 17.8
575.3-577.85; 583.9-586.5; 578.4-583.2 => -0.16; 19.5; 19.1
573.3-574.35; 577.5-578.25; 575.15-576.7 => 0.04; 20.4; 19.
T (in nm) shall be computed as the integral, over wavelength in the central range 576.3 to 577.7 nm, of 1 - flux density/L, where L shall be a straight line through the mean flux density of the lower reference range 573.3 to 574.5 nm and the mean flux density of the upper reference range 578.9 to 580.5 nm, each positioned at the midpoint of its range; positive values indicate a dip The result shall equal 0.02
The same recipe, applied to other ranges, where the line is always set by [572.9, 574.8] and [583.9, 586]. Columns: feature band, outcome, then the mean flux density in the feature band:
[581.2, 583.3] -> -0.04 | 20.1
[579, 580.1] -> 0.01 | 19.7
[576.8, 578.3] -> 0.04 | 19.4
